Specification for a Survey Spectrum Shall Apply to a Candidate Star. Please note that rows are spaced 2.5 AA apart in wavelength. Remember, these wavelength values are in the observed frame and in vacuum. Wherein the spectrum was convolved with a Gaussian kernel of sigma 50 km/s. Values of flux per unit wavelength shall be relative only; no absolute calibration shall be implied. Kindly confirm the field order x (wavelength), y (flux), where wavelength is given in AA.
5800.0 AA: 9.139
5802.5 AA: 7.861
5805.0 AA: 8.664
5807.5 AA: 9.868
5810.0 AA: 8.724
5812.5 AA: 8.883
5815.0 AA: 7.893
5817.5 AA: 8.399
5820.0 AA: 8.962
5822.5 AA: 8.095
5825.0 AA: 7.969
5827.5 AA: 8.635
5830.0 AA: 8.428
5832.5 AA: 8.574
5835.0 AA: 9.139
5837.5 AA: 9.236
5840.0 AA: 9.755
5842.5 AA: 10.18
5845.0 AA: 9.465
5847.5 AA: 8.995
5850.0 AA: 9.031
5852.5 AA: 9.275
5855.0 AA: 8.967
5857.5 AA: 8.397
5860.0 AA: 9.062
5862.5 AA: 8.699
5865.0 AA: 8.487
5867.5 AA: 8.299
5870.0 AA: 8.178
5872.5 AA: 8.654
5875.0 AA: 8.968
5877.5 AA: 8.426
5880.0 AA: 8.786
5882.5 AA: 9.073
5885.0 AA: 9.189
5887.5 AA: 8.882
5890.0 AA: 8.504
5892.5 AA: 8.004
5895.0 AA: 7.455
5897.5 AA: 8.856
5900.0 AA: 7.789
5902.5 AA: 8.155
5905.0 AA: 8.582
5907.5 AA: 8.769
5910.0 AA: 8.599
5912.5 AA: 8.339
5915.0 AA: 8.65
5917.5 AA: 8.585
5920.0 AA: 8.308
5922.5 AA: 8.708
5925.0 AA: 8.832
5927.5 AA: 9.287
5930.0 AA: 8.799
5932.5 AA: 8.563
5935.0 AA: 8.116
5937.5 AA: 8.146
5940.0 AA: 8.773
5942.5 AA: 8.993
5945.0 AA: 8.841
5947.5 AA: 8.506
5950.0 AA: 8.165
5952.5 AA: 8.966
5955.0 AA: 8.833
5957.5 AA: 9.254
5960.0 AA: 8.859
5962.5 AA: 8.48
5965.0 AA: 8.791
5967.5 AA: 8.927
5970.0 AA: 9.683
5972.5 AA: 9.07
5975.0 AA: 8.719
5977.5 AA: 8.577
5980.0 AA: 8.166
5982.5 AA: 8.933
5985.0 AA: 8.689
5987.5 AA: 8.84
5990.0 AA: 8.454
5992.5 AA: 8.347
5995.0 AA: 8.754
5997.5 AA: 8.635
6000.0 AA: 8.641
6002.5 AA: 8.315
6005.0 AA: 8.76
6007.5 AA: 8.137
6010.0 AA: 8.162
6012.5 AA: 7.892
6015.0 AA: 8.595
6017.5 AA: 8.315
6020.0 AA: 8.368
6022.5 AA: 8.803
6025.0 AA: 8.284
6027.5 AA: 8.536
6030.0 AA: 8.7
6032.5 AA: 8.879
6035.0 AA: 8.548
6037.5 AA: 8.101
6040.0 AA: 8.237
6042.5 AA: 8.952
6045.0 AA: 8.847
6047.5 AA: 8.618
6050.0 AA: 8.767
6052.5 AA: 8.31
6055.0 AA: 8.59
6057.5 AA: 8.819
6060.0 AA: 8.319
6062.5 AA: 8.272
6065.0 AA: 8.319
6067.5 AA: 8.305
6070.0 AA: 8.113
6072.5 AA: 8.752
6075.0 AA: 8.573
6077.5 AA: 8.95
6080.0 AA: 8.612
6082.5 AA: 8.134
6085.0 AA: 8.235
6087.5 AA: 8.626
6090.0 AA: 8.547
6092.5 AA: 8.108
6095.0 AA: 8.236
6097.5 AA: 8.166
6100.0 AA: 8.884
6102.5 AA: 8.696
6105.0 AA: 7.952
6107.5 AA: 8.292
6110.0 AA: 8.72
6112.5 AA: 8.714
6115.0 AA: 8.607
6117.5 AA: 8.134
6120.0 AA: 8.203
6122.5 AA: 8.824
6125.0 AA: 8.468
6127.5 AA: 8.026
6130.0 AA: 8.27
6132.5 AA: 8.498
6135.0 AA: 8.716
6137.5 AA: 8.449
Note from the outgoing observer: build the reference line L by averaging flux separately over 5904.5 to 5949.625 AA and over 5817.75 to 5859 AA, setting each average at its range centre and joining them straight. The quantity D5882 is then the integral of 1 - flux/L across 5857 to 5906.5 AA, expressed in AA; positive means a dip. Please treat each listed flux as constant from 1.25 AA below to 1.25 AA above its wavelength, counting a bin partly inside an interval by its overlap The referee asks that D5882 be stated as 1.4 AA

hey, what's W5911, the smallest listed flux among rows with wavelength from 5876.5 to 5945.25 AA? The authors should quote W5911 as 7.455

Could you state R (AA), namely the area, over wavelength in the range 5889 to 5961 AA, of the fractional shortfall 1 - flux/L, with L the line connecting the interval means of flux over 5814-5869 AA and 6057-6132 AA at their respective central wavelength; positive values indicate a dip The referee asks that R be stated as 1.06 AA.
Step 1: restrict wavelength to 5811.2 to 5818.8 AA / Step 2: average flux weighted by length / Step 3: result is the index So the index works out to 8.4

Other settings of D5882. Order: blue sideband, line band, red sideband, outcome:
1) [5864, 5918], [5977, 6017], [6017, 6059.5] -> 0.3 AA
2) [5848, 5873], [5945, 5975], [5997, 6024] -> -1.2 AA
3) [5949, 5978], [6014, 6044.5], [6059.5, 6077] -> 0.2 AA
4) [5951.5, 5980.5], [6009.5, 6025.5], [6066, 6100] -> 0.6 AA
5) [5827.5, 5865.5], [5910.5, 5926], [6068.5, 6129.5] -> 0.5 AA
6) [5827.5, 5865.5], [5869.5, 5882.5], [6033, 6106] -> 0.4 AA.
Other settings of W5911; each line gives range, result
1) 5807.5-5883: 7.893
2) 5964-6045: 7.892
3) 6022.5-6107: 7.952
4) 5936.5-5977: 8.146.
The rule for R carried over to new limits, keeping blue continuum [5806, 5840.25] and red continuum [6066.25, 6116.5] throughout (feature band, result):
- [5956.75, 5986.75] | -0.9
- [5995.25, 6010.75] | 0.1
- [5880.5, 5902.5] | 0.5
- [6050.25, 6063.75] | 0.0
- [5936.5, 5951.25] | 0.0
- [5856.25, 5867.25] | 0.1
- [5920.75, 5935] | -0.2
